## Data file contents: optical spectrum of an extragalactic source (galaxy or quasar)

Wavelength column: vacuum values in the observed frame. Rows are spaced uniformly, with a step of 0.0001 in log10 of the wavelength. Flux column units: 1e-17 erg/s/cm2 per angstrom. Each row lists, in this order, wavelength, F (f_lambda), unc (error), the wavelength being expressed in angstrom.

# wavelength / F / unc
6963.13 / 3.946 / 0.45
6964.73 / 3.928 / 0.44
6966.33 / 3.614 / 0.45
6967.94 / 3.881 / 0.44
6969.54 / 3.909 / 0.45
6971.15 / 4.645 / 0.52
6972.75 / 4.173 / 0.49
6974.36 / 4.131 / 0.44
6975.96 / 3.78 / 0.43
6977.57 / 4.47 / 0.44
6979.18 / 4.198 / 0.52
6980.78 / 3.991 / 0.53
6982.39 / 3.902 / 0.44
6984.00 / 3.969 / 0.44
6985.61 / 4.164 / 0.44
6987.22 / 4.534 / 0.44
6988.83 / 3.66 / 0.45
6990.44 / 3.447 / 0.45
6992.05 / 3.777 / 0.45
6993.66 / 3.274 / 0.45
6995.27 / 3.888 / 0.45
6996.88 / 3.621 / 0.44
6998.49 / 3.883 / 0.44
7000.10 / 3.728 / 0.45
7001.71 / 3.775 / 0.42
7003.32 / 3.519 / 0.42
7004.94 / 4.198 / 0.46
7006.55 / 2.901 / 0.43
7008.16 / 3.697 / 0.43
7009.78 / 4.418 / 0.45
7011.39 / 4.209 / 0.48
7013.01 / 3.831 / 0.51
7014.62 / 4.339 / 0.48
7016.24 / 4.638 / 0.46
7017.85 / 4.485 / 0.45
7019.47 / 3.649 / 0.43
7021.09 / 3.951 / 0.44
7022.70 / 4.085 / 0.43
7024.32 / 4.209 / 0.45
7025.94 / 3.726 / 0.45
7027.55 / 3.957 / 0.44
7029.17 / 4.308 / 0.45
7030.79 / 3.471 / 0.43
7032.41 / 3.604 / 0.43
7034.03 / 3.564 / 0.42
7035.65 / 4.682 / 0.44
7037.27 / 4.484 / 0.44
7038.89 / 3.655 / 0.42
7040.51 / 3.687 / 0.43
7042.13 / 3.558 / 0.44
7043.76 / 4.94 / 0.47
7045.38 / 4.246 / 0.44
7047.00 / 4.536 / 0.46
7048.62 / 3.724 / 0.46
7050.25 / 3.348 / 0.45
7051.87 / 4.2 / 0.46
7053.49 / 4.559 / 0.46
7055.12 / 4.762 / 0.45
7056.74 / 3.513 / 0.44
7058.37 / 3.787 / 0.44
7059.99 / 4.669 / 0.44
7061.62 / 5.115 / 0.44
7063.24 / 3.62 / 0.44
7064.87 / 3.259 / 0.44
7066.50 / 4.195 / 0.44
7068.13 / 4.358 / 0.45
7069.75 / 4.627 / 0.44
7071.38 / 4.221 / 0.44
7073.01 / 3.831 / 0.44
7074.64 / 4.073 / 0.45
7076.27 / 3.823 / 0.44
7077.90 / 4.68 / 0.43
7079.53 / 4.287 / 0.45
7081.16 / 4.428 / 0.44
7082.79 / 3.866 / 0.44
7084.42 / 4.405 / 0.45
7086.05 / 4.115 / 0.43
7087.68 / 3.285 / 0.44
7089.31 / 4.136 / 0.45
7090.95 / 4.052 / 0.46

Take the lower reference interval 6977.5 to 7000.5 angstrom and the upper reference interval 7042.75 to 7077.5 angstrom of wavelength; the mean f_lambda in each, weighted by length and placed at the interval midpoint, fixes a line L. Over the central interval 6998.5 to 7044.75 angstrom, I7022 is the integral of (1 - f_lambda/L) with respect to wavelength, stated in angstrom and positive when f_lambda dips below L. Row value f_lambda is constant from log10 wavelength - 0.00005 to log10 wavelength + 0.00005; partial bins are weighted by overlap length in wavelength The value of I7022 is 0.5 angstrom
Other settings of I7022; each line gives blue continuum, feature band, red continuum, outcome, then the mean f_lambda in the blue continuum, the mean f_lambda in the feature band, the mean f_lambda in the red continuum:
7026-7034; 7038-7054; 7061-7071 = -0.3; 3.8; 4.04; 4.18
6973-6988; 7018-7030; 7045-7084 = 0.4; 4.13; 4.01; 4.16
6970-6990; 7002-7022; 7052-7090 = 0.7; 4.12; 3.98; 4.16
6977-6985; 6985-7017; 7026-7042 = 1.2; 4.1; 3.87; 3.91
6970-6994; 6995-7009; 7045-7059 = 1.2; 4.02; 3.68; 4.07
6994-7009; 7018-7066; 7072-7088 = -1.7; 3.68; 4.04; 4.11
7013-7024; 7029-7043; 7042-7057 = 1.0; 4.17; 3.87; 4.19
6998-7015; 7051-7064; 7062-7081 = -0.7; 3.85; 4.28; 4.12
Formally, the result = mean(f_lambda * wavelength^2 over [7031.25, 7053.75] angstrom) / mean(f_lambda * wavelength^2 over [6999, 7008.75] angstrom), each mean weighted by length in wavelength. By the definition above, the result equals 1.12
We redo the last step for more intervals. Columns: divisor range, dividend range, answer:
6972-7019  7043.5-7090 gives 1.07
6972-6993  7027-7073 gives 1.04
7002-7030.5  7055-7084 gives 1.06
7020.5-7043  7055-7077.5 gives 1.06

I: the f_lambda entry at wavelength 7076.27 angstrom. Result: 3.823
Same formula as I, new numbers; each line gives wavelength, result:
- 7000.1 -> 3.728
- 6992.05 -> 3.777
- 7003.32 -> 3.519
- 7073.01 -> 3.831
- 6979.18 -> 4.198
